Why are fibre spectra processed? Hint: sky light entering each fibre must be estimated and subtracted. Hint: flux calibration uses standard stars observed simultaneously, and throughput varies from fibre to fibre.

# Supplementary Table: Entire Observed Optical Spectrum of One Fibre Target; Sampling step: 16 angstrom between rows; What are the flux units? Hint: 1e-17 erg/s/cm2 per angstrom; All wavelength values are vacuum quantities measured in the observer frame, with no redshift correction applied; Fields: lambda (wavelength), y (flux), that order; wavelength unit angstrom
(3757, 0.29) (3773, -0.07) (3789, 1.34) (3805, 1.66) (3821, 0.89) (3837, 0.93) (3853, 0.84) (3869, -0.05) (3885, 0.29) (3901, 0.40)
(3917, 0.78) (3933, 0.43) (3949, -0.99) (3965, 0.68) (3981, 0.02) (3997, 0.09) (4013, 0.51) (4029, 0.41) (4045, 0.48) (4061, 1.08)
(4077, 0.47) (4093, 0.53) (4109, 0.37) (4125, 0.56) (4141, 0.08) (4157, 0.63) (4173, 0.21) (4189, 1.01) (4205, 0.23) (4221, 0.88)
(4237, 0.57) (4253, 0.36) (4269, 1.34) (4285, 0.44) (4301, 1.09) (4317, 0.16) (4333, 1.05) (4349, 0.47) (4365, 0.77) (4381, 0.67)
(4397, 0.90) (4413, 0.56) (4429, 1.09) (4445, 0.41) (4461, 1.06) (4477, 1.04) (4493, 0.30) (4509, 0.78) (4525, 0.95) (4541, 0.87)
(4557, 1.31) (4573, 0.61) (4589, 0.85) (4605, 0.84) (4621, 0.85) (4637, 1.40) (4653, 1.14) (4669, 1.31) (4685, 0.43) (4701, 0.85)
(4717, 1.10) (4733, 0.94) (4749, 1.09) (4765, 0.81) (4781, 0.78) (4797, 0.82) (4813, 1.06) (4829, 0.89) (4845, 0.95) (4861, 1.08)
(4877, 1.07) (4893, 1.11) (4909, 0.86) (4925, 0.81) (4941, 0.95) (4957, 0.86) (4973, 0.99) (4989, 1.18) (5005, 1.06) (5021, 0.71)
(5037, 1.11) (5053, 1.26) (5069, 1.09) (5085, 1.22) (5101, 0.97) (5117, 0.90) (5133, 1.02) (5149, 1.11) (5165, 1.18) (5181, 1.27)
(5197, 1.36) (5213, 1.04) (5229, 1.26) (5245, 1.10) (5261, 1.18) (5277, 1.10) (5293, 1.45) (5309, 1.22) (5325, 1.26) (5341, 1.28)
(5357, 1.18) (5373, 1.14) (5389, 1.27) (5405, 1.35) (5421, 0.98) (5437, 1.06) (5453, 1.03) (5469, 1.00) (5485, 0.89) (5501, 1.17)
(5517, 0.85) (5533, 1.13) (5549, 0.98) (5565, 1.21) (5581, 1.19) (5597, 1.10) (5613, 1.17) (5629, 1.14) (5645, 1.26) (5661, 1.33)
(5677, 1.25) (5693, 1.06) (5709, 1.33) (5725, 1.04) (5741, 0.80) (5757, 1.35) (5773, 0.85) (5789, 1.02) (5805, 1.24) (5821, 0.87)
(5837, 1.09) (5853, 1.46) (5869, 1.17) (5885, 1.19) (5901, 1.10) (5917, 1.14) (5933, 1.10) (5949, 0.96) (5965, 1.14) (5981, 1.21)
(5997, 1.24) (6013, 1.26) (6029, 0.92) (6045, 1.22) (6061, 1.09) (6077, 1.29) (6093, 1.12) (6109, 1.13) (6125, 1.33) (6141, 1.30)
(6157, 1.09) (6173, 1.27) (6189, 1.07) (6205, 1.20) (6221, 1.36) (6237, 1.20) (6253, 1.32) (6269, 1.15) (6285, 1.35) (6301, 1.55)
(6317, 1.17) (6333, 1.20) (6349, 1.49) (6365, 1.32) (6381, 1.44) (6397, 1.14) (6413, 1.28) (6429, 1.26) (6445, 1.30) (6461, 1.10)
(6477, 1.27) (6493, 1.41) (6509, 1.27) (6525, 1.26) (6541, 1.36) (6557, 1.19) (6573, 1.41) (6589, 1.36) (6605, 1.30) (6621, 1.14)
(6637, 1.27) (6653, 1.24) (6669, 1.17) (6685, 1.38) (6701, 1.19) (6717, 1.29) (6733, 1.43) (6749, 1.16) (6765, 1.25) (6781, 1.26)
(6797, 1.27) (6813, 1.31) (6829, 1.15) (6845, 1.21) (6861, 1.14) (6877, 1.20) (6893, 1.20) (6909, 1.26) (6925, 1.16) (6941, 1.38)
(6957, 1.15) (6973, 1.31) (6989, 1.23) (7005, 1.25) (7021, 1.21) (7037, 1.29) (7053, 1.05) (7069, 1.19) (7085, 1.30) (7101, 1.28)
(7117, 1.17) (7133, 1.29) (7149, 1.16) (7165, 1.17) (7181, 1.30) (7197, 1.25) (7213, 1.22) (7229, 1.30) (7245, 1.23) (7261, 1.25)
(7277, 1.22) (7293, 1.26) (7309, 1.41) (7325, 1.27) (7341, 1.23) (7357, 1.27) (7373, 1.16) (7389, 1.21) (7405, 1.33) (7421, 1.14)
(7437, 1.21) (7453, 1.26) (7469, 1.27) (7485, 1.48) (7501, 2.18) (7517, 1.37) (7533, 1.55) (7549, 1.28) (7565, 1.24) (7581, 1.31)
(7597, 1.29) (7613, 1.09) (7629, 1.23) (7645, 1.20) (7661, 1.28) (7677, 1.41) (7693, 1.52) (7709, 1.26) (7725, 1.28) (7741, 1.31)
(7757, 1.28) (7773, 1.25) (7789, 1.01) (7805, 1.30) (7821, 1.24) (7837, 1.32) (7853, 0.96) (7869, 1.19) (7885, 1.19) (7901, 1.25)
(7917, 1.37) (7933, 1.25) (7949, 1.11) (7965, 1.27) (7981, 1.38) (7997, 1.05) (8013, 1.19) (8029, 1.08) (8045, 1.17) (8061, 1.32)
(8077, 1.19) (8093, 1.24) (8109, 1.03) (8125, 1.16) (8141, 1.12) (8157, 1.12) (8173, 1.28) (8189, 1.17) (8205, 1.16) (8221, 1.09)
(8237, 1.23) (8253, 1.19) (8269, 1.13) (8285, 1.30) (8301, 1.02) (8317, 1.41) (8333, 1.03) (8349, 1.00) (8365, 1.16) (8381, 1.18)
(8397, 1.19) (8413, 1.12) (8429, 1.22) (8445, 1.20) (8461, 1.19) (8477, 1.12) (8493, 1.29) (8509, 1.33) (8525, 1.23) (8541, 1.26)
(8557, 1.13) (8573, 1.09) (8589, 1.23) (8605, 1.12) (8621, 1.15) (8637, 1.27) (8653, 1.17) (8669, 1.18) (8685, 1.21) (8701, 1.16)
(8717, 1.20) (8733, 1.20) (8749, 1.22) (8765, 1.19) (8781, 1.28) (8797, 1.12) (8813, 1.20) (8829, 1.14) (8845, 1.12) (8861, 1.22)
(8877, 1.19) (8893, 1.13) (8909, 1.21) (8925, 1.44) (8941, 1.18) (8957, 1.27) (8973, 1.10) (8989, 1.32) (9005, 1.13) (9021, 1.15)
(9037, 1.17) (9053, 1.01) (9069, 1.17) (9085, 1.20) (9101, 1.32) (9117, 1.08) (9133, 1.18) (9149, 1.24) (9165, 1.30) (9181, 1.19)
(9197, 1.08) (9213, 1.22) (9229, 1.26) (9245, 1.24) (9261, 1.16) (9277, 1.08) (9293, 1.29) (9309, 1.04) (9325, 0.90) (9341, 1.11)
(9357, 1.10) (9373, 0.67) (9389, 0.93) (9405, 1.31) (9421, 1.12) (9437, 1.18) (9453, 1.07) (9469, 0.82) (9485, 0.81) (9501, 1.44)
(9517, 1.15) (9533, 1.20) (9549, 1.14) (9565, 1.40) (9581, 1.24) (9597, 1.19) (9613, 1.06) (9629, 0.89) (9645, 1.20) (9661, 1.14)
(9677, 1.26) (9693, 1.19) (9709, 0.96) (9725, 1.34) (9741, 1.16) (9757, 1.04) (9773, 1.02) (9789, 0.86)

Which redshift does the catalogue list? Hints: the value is 0.144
